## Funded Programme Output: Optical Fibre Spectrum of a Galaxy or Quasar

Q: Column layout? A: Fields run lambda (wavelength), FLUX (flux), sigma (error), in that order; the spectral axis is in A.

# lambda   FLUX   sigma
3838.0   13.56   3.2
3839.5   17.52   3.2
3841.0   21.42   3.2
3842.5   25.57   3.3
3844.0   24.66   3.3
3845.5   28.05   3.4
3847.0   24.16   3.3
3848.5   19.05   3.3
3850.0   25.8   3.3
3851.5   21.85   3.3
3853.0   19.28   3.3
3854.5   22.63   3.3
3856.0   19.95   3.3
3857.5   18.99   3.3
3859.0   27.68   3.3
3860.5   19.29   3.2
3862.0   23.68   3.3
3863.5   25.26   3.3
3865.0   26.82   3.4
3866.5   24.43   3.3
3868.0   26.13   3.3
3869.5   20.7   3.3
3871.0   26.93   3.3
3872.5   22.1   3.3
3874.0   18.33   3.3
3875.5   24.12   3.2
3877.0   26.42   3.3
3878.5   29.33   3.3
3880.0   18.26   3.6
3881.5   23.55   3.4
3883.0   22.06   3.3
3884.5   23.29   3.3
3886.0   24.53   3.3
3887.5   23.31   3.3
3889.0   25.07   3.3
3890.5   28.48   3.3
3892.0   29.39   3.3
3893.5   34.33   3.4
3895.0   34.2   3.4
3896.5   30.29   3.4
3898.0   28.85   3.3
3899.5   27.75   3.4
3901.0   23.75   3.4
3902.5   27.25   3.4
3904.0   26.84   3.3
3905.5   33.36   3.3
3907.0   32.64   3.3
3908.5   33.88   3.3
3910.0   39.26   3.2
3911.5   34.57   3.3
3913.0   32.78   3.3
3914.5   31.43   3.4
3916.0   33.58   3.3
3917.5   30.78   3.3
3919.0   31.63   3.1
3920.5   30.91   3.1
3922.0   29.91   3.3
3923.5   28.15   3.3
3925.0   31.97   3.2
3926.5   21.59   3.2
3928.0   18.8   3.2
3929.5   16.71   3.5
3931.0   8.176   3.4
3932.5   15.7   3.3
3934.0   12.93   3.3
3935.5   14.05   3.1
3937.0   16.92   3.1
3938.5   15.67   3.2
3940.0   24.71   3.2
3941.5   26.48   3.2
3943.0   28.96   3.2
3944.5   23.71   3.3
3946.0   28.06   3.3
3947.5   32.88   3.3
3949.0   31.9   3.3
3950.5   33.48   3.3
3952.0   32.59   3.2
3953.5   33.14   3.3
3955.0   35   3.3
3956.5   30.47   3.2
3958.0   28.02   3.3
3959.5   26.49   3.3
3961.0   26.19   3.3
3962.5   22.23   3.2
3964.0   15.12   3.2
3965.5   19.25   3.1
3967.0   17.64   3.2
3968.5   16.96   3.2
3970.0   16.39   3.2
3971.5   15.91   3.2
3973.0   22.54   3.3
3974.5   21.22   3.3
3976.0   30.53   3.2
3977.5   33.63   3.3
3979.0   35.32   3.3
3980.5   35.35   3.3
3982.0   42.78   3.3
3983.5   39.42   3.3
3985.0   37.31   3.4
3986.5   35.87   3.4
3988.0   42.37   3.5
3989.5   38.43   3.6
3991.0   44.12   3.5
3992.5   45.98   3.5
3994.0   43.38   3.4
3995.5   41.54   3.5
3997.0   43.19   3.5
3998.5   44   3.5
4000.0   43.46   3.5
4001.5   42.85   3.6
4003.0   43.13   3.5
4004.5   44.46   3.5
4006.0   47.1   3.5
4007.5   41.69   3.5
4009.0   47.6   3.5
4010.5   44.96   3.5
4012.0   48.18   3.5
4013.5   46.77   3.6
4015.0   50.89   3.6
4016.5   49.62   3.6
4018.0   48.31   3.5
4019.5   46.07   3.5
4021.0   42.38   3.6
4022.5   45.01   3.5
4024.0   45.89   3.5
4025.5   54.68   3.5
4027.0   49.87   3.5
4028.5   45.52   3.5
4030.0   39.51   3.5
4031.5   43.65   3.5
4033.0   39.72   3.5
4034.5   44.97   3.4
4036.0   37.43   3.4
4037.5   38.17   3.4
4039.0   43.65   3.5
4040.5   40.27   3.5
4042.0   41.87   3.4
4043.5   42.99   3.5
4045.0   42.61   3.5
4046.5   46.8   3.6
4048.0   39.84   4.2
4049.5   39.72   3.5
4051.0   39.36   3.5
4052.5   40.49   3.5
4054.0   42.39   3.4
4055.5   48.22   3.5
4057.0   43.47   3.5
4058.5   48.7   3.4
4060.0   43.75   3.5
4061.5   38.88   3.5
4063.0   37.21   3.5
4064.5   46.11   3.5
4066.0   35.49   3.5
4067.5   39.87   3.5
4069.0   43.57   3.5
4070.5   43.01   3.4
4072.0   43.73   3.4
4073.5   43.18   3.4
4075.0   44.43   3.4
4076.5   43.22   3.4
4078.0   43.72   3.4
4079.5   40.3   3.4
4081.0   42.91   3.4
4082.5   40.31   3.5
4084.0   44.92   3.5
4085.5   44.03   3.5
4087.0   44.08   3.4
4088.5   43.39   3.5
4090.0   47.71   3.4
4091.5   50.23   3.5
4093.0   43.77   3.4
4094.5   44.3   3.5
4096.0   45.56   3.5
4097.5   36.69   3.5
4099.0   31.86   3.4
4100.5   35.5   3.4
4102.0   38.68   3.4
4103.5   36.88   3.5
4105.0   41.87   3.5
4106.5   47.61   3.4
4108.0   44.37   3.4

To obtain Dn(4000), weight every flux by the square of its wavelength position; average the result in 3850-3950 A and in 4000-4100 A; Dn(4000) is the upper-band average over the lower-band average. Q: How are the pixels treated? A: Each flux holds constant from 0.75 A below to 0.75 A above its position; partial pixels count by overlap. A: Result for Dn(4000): 1.83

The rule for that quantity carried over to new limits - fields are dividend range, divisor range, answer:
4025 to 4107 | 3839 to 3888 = 2.03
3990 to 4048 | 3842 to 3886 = 2.05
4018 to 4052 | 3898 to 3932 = 1.62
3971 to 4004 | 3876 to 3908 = 1.45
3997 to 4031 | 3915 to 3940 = 2.13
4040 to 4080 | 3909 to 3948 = 1.78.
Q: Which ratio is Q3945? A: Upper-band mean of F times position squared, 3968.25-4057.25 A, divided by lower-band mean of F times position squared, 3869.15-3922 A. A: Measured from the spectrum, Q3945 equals 1.54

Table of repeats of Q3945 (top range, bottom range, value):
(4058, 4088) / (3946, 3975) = 1.78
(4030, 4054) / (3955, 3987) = 1.58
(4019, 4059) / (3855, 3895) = 1.92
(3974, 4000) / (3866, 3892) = 1.70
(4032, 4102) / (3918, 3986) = 1.73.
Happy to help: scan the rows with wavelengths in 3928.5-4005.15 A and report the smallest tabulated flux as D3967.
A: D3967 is 8.176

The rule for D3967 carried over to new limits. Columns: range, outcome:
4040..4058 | 39.36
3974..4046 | 21.22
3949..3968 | 15.12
